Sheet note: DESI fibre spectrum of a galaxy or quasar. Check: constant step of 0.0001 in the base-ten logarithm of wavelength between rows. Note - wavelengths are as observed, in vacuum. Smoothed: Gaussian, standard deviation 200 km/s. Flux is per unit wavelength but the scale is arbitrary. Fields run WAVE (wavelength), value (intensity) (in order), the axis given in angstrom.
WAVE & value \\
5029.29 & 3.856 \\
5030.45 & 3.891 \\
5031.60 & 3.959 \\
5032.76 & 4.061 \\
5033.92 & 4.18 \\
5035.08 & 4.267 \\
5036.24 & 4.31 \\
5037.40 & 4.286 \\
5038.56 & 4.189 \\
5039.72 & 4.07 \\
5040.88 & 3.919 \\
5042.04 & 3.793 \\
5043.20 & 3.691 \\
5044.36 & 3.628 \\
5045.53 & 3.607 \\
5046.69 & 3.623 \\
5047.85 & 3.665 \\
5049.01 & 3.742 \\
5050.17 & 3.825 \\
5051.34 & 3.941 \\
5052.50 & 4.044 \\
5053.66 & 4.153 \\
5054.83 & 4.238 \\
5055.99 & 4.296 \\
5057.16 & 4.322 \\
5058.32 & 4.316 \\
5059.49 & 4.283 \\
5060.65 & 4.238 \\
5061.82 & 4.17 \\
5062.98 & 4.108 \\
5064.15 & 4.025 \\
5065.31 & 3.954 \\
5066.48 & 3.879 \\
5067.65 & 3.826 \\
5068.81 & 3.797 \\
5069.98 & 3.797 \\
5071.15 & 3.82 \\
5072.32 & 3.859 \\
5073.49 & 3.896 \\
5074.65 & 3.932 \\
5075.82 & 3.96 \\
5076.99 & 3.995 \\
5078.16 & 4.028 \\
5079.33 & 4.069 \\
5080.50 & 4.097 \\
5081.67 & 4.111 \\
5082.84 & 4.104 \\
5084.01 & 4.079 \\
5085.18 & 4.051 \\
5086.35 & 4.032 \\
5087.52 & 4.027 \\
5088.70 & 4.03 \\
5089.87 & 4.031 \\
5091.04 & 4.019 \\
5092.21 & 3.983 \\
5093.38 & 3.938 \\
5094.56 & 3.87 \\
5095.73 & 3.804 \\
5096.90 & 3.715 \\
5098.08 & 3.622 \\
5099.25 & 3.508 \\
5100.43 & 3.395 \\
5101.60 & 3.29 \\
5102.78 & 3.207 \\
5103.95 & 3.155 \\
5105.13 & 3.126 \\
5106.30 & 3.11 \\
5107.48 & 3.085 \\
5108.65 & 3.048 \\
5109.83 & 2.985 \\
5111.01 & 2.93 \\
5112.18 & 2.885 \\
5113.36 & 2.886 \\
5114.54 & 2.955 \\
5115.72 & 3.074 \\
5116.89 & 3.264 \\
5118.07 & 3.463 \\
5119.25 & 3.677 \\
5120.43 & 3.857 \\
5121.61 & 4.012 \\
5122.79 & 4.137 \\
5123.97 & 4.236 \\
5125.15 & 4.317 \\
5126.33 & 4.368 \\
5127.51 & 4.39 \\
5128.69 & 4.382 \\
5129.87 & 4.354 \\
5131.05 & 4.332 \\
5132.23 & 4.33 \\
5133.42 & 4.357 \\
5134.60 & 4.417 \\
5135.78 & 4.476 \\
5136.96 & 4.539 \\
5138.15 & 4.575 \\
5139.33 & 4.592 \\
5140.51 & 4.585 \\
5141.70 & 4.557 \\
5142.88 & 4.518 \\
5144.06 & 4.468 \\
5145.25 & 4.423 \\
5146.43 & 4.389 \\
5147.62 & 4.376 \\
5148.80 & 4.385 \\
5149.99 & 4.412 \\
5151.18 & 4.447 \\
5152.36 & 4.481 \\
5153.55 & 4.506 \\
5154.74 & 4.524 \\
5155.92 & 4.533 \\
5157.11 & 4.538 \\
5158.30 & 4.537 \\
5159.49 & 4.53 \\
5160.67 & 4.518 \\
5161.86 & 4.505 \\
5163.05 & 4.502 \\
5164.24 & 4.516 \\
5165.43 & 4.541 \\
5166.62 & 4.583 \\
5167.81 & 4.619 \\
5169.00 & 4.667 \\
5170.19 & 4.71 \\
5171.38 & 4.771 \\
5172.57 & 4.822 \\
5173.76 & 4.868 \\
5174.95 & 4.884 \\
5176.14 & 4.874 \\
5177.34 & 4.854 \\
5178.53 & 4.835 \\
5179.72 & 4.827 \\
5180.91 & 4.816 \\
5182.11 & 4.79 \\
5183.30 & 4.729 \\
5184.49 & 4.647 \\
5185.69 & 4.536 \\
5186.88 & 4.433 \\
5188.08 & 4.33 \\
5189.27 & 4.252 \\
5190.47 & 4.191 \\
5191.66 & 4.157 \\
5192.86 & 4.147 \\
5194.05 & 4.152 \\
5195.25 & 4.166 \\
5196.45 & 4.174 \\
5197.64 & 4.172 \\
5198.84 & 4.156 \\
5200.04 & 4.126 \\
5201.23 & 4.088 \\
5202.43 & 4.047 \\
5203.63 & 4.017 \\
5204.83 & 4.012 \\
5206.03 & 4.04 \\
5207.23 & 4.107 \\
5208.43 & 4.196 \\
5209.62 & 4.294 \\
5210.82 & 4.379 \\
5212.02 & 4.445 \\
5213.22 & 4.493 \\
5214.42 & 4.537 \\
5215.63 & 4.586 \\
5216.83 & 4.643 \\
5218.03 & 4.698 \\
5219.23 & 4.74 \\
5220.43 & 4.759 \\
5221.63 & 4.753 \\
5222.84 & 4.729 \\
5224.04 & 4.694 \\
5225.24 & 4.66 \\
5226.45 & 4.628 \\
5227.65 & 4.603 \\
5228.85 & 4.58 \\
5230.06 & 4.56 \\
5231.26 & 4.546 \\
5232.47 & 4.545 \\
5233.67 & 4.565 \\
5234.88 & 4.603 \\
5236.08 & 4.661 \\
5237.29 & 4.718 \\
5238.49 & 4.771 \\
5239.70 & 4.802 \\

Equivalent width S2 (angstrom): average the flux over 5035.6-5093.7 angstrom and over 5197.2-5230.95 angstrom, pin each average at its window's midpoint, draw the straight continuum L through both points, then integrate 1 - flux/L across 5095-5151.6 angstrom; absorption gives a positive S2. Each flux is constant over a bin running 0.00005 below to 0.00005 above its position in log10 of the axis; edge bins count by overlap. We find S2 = 3.9 angstrom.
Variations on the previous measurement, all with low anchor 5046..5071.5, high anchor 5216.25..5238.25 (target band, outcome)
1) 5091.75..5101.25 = 0.99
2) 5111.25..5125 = 2.36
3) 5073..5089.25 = 0.24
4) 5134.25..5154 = -0.67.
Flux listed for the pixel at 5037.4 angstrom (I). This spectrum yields 4.286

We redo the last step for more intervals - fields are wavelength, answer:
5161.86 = 4.505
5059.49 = 4.283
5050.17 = 3.825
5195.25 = 4.166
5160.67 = 4.518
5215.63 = 4.586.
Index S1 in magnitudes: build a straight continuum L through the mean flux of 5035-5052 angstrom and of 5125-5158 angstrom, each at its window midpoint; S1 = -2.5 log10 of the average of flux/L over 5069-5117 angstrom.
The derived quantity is 0.15 mag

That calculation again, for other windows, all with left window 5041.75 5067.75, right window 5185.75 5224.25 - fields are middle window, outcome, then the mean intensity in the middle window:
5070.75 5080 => 0.02 mag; 3.95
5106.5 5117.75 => 0.33 mag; 3.03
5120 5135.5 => -0.03 mag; 4.28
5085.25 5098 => 0.04 mag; 3.94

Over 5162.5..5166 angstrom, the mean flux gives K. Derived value 4.52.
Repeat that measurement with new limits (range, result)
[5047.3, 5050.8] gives 3.75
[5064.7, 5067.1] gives 3.92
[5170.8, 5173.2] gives 4.8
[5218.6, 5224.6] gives 4.74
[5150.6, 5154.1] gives 4.48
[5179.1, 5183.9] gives 4.8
